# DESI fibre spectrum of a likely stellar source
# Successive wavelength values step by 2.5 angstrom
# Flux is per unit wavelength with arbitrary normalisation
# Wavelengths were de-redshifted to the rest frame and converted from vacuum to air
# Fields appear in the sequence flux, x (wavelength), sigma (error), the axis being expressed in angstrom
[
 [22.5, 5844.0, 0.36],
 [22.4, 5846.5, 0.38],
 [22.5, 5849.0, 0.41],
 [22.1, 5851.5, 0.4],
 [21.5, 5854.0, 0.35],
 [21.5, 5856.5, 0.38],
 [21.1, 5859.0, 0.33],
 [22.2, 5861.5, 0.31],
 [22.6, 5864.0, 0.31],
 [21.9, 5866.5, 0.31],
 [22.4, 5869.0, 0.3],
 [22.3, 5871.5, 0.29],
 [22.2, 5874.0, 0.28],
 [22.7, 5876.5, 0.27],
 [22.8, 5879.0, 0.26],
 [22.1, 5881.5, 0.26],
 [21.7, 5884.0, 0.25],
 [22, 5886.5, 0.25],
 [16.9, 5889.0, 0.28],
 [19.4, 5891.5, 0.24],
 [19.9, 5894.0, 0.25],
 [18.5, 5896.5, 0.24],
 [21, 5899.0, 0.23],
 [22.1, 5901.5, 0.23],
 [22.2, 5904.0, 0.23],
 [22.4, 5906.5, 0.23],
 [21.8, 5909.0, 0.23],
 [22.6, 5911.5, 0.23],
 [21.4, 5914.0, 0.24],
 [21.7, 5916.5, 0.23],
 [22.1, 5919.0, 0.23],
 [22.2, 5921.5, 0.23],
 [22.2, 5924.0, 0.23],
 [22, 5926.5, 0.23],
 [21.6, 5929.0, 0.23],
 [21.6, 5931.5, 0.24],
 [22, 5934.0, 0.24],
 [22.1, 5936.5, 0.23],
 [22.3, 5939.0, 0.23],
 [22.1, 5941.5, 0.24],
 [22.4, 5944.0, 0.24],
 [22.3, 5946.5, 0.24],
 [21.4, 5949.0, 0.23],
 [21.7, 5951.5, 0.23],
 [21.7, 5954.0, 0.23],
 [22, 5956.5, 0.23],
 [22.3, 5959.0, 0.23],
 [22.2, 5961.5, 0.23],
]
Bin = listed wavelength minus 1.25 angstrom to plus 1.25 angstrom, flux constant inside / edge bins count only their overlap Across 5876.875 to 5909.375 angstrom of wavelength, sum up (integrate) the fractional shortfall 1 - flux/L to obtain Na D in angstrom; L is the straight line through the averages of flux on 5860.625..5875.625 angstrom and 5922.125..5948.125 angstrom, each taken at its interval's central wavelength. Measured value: 1.7 angstrom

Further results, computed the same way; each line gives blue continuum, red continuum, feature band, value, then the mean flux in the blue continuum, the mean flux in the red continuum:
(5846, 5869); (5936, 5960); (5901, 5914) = -0.1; 22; 22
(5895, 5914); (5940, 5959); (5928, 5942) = -0.1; 21.5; 22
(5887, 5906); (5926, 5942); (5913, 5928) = -0.4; 20.2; 21.9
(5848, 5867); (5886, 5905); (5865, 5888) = -1.3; 21.9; 20.2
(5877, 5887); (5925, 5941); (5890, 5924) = 1.1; 22.2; 21.9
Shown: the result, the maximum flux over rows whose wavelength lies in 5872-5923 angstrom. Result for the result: 22.8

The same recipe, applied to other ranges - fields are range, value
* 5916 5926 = 22.2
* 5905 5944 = 22.6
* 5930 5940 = 22.3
